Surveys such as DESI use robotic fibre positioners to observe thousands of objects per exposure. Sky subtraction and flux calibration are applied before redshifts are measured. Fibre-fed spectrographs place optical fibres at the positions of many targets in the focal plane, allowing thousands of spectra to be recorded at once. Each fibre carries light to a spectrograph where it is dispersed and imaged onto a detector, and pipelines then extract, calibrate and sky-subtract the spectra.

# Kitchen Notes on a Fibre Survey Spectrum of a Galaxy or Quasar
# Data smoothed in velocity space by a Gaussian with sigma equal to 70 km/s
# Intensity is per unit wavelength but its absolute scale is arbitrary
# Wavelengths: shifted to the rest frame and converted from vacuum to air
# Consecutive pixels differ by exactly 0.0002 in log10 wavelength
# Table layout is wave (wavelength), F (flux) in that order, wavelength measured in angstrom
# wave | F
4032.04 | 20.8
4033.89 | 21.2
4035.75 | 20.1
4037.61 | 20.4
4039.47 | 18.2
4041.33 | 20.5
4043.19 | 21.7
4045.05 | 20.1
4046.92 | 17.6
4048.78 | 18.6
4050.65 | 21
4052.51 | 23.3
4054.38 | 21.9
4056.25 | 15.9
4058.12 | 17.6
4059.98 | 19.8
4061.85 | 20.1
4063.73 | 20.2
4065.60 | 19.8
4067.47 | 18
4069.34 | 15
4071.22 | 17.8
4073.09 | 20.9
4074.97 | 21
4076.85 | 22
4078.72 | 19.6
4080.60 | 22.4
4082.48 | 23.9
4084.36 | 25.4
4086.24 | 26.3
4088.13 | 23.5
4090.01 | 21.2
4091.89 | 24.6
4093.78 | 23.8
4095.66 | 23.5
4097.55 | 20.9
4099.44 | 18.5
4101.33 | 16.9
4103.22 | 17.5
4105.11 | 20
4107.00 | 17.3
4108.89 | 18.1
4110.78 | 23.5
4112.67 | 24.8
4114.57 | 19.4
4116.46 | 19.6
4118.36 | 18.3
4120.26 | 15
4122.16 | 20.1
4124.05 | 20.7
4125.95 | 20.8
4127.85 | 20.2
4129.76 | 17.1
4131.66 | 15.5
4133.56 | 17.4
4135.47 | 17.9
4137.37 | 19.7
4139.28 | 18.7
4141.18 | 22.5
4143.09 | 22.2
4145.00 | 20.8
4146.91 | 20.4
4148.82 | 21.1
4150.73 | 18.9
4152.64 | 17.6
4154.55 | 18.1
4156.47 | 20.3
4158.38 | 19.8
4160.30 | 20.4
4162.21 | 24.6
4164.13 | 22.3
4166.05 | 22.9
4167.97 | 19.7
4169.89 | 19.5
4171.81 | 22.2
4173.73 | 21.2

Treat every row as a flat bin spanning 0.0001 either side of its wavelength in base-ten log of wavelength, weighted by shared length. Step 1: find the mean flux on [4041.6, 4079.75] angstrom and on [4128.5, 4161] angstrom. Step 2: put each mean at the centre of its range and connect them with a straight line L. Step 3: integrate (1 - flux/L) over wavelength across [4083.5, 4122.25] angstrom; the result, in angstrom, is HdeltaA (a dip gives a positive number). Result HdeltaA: -2.8 angstrom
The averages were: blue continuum 19.6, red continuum 19.3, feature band 20.9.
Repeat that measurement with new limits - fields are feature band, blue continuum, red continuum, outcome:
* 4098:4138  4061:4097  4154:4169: 4.37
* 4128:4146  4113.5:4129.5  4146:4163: 0.45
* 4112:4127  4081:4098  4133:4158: 1.27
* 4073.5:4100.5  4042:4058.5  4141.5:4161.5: -3.57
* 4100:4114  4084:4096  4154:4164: 2.13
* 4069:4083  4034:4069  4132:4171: -0.46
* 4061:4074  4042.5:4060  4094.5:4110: 0.49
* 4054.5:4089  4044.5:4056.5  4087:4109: -0.46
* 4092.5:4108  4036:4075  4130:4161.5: -0.35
